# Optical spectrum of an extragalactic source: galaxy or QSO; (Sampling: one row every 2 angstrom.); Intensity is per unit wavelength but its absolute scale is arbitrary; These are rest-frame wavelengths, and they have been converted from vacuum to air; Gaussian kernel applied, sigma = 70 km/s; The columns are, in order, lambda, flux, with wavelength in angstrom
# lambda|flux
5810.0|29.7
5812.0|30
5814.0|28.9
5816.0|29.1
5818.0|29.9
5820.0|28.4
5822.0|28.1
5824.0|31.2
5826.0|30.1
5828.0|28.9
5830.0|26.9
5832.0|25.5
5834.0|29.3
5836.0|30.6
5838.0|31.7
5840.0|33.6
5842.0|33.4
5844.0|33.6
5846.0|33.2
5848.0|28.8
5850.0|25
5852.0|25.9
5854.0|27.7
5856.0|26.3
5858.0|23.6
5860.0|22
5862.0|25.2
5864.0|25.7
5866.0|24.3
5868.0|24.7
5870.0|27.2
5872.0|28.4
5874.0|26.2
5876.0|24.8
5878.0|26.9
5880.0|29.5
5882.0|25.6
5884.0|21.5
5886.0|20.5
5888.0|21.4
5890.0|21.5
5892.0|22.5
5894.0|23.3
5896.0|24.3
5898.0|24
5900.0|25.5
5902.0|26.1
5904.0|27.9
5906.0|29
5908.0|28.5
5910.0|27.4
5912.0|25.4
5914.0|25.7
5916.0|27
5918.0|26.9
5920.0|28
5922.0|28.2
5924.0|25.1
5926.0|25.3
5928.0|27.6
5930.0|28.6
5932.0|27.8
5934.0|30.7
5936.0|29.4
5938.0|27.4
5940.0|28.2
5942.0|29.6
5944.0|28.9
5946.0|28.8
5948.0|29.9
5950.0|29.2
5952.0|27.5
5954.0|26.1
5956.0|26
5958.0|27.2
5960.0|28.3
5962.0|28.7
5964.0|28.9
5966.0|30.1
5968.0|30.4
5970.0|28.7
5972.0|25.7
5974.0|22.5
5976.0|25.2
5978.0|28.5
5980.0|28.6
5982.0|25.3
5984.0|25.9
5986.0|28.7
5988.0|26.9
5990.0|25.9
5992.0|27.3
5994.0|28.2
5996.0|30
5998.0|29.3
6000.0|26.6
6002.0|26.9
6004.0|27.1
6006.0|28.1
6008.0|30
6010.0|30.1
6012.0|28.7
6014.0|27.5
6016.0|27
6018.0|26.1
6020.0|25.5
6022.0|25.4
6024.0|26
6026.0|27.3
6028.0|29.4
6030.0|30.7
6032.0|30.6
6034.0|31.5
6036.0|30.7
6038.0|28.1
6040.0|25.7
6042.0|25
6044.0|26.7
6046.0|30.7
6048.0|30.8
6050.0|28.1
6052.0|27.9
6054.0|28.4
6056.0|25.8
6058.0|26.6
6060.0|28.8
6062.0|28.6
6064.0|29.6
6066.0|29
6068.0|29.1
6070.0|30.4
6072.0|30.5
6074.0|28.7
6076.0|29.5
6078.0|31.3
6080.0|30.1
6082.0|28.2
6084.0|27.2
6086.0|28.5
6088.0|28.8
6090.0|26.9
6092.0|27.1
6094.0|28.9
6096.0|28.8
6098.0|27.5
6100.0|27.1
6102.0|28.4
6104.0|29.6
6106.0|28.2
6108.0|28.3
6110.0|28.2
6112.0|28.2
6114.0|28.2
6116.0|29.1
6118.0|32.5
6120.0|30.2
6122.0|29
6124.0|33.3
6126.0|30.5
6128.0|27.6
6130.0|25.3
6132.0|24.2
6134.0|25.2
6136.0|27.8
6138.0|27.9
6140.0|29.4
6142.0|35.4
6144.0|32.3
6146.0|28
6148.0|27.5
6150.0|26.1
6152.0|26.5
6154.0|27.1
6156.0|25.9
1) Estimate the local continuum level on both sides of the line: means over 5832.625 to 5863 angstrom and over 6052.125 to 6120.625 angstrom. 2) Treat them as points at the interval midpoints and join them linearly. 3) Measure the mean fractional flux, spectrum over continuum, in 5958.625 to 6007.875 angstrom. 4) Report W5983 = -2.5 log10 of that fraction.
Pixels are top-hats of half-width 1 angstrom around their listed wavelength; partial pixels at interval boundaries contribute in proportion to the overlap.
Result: 0.04 mag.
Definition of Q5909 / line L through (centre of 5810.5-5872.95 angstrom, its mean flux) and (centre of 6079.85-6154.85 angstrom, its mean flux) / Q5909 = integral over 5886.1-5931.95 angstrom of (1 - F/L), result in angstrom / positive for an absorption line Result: 4.1 angstrom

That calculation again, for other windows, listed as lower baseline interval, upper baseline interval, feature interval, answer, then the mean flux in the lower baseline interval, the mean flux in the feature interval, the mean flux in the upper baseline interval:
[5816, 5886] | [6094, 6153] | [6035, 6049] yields 0.1 angstrom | 27.7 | 28.2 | 28.6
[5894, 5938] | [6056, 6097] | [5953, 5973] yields -0.4 angstrom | 27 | 28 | 28.8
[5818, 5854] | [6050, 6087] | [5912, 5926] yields 1.3 angstrom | 29.6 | 26.6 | 28.8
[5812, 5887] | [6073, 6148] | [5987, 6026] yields 1.1 angstrom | 27.7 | 27.5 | 28.8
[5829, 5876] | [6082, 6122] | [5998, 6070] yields 0.3 angstrom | 27.7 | 28.2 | 28.5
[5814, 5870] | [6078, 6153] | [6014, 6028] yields 0.9 angstrom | 28.2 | 26.5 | 28.6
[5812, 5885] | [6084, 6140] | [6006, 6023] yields 0.4 angstrom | 27.9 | 27.6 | 28.3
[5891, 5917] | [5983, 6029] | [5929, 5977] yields -2.5 angstrom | 25.9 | 28.1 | 27.6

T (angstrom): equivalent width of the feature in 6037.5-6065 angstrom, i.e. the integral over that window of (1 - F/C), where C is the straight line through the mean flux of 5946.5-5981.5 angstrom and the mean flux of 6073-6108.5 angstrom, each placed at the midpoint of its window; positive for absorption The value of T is 0.3 angstrom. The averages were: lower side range 27.7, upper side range 28.5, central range 27.9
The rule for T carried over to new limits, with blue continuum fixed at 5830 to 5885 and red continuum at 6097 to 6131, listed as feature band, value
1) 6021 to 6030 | 0.3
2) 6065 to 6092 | -0.3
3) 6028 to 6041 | -0.5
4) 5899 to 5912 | 0.2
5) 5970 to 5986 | 1.0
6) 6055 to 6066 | 0.2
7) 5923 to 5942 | 0.0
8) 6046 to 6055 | -0.2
